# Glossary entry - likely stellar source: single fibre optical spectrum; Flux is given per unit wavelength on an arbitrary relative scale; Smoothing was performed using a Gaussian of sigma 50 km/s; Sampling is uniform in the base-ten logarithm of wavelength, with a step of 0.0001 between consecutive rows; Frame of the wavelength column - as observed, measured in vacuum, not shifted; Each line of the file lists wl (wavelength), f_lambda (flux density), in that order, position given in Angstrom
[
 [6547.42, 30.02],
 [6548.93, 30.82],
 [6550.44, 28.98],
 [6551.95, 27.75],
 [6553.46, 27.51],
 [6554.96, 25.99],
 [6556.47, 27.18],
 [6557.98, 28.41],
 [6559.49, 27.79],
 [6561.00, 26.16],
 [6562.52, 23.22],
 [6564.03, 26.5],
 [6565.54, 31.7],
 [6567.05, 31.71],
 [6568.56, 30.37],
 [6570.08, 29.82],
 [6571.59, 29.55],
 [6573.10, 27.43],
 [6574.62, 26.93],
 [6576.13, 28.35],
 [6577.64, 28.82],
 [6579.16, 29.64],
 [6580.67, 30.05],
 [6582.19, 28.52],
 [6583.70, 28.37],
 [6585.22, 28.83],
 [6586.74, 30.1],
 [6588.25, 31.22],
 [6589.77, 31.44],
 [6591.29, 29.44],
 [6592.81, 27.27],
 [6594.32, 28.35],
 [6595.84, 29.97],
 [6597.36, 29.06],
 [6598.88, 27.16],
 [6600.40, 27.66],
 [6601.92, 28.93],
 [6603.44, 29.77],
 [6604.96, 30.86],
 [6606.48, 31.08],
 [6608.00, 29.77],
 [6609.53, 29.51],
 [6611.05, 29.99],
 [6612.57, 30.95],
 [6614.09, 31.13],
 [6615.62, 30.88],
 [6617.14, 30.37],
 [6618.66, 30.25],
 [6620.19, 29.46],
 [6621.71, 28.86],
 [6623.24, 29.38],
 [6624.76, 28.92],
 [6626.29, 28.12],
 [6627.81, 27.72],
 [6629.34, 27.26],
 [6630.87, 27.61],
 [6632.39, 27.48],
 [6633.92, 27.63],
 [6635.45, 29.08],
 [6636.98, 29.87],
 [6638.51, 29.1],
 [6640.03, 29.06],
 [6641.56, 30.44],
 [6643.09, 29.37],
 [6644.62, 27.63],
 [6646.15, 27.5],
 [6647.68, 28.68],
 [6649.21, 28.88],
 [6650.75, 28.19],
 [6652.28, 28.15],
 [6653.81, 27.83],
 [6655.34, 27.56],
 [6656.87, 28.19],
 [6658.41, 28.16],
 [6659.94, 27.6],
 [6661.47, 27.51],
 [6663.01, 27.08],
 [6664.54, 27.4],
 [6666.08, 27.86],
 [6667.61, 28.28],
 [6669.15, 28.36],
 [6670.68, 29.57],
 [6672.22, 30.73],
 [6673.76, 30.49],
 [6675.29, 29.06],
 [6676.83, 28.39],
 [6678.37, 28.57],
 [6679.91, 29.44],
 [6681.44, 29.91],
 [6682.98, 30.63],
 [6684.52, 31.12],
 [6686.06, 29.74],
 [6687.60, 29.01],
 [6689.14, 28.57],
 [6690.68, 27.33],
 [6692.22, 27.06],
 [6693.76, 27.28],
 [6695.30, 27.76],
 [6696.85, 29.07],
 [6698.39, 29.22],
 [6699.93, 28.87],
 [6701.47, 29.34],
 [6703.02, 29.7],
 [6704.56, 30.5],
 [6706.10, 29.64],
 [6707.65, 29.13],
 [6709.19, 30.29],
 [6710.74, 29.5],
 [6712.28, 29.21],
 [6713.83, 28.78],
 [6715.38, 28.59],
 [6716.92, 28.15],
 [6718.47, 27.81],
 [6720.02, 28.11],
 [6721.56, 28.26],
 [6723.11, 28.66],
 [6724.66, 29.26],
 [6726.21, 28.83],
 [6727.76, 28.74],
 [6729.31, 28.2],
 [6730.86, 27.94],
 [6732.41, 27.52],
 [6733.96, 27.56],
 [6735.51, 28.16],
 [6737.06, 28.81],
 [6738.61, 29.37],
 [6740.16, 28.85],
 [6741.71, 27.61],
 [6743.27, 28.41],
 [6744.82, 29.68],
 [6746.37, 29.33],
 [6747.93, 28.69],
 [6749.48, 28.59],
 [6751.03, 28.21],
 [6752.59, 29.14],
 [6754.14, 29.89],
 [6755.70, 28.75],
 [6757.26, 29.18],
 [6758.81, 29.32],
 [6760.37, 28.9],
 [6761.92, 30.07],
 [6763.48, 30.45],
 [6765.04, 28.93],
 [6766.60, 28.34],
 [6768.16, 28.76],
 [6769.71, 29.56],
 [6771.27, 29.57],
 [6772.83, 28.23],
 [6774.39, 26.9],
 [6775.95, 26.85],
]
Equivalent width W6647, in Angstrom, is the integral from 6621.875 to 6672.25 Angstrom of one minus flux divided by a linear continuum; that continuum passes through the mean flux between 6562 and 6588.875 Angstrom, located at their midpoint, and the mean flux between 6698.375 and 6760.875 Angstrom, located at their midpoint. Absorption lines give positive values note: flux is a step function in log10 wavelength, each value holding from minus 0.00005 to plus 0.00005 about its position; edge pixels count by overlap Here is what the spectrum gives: 1.0 Angstrom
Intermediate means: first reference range 29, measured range 28.3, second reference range 28.8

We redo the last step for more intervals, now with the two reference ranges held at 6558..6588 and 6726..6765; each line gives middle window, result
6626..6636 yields 0.3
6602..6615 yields -0.7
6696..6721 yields -0.3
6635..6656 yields 0.0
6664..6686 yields -0.4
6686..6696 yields 0.3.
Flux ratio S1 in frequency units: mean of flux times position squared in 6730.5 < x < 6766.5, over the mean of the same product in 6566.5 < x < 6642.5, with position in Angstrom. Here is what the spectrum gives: 1.03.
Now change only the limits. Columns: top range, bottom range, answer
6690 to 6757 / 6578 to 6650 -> 1.02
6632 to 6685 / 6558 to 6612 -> 1.01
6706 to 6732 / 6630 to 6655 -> 1.03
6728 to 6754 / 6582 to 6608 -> 1.02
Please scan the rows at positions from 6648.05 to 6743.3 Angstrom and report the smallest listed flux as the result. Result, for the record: 27.06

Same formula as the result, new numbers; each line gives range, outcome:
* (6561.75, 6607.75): 23.22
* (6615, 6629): 27.72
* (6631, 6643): 27.48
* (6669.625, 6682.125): 28.39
